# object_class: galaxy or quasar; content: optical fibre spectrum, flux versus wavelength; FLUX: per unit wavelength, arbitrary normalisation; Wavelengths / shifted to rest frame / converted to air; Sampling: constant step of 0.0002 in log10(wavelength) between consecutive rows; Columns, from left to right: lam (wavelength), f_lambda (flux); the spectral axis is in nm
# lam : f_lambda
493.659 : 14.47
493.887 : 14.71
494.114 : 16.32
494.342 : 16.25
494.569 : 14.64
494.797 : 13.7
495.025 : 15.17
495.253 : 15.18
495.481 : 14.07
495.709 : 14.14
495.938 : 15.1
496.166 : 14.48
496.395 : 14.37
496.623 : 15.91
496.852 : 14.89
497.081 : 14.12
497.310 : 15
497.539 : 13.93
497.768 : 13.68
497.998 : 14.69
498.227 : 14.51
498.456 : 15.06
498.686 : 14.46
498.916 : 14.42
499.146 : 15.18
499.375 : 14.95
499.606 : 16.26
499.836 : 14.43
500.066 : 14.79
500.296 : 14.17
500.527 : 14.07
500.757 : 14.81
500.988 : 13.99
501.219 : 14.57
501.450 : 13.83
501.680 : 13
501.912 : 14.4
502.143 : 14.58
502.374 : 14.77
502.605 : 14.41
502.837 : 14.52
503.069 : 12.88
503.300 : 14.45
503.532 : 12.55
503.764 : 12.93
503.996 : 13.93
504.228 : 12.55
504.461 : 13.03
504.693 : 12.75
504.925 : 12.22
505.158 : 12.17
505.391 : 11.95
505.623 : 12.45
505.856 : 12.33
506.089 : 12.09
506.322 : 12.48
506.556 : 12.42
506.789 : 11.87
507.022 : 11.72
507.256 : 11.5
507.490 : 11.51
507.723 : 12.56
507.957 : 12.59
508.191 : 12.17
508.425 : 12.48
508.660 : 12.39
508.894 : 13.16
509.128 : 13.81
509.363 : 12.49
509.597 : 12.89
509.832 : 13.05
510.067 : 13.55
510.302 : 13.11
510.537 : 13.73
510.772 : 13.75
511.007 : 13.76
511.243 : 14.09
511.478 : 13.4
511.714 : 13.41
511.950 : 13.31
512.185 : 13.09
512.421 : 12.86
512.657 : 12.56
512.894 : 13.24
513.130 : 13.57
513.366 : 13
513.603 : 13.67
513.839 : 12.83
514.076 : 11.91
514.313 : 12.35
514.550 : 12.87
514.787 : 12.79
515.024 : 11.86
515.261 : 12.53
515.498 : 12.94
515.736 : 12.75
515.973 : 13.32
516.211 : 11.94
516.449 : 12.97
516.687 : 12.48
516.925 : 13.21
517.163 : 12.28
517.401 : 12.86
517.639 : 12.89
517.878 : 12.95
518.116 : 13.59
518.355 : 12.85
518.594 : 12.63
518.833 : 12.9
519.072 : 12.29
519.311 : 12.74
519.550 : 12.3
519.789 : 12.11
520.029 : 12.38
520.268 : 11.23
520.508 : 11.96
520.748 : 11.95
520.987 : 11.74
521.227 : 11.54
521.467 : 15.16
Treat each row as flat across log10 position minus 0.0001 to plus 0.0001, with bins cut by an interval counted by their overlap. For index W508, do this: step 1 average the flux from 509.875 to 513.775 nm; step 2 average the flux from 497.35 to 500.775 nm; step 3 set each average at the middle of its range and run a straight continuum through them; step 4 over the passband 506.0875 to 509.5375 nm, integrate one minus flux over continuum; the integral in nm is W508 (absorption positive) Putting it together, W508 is 0.35 nm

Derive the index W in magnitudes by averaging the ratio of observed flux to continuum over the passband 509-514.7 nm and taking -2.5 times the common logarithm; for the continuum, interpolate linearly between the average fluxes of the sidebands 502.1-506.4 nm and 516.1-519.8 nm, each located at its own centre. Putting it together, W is -0.02 mag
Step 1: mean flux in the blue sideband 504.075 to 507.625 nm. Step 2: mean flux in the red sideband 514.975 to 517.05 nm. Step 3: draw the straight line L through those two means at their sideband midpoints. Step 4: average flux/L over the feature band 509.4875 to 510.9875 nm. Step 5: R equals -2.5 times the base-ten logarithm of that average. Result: -0.08 mag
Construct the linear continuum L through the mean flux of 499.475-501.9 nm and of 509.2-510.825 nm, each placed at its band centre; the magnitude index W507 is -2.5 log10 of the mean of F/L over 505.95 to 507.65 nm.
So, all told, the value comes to 0.141 mag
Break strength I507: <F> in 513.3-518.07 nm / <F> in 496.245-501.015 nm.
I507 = 0.87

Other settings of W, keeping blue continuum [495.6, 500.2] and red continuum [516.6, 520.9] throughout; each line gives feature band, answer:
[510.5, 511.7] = -0.03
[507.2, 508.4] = 0.13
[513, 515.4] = 0.02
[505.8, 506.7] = 0.13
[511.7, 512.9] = 0.01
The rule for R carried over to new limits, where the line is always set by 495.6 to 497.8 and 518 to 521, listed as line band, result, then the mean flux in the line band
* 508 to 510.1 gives 0.05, 12.8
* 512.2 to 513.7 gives -0.01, 13.1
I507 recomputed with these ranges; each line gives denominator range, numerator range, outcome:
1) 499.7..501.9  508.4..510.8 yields 0.92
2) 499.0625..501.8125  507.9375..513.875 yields 0.91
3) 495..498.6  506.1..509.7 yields 0.85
